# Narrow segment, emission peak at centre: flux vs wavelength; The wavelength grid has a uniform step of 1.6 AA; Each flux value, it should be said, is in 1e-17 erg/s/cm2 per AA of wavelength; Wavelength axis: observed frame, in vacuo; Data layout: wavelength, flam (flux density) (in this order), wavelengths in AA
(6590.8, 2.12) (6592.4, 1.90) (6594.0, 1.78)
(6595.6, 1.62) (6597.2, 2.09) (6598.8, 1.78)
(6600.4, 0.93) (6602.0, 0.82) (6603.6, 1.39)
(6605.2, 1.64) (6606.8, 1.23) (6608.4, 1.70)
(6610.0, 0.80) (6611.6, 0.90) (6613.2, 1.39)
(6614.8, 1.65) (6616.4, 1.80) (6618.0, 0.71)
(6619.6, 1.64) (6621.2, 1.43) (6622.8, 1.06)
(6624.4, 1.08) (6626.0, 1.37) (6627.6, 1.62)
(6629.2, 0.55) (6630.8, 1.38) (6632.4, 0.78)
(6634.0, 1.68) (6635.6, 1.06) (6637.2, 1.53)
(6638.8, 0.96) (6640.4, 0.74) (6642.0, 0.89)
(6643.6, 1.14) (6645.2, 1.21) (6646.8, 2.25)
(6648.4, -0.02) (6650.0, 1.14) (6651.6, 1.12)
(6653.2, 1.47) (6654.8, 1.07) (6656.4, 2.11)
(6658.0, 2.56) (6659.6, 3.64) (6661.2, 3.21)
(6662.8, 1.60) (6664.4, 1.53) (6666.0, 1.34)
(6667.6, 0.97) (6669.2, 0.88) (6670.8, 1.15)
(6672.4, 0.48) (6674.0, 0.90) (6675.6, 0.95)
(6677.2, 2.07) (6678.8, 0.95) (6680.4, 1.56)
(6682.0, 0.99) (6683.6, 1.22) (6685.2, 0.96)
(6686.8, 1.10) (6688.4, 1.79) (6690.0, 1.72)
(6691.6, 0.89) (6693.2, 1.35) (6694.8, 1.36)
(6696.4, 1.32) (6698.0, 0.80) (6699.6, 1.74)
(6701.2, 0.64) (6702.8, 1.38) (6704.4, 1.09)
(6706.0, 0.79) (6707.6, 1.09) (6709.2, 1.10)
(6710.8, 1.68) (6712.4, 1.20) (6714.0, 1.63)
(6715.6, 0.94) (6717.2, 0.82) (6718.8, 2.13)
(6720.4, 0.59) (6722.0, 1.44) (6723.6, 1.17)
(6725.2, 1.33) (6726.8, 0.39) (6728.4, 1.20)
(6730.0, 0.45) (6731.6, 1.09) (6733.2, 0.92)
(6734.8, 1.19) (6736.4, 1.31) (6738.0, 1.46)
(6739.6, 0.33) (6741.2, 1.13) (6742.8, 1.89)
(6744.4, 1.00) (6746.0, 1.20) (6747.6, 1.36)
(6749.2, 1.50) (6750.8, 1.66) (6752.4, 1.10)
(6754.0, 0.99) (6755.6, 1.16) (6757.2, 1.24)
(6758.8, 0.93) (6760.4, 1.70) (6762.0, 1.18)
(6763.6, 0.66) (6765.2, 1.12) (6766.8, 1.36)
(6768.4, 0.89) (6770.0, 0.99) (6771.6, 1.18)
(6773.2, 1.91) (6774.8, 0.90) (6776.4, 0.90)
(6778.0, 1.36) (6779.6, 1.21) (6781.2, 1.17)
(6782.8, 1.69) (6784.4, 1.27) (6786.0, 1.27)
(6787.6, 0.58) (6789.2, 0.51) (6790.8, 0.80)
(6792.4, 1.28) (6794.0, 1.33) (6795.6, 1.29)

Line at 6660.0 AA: [O III]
